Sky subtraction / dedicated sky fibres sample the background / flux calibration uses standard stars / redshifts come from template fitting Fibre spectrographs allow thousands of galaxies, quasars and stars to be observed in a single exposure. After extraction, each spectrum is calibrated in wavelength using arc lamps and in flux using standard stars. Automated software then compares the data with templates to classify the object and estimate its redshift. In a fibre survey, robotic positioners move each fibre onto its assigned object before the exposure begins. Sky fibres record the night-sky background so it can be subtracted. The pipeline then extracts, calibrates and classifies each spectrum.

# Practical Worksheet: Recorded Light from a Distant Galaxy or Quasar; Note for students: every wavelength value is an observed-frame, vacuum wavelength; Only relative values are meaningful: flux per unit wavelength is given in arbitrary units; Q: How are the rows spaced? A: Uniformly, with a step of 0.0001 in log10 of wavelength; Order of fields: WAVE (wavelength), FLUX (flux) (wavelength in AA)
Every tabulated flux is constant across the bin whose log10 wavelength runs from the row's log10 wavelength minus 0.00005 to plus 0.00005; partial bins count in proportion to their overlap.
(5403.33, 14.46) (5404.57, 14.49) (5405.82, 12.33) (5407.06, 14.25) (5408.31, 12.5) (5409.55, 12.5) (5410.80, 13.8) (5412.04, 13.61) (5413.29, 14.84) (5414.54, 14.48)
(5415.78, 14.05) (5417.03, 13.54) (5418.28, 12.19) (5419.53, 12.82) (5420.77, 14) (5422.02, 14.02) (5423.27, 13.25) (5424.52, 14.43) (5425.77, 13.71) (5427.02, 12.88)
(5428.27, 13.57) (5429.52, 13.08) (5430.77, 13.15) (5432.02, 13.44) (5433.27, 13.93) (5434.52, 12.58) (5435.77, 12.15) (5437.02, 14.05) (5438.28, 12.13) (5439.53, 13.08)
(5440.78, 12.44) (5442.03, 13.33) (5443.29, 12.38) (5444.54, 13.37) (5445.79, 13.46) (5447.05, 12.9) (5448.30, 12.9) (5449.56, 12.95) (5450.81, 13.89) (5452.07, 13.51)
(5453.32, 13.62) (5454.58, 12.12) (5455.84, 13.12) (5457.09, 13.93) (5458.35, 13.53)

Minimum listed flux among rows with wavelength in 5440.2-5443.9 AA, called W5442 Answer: 12.38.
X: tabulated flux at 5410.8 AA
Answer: 13.8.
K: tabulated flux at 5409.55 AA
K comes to 12.5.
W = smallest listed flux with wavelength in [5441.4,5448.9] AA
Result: 12.38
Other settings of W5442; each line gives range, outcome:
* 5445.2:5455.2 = 12.12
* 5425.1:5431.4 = 12.88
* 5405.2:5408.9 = 12.33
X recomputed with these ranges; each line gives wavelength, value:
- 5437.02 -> 14.05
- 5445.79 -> 13.46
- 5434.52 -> 12.58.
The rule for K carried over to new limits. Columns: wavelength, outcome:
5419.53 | 12.82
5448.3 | 12.9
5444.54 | 13.37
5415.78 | 14.05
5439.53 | 13.08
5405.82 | 12.33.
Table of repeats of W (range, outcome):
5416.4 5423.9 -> 12.19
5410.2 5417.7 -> 13.54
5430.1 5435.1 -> 12.58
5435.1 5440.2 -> 12.13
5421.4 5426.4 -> 13.25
